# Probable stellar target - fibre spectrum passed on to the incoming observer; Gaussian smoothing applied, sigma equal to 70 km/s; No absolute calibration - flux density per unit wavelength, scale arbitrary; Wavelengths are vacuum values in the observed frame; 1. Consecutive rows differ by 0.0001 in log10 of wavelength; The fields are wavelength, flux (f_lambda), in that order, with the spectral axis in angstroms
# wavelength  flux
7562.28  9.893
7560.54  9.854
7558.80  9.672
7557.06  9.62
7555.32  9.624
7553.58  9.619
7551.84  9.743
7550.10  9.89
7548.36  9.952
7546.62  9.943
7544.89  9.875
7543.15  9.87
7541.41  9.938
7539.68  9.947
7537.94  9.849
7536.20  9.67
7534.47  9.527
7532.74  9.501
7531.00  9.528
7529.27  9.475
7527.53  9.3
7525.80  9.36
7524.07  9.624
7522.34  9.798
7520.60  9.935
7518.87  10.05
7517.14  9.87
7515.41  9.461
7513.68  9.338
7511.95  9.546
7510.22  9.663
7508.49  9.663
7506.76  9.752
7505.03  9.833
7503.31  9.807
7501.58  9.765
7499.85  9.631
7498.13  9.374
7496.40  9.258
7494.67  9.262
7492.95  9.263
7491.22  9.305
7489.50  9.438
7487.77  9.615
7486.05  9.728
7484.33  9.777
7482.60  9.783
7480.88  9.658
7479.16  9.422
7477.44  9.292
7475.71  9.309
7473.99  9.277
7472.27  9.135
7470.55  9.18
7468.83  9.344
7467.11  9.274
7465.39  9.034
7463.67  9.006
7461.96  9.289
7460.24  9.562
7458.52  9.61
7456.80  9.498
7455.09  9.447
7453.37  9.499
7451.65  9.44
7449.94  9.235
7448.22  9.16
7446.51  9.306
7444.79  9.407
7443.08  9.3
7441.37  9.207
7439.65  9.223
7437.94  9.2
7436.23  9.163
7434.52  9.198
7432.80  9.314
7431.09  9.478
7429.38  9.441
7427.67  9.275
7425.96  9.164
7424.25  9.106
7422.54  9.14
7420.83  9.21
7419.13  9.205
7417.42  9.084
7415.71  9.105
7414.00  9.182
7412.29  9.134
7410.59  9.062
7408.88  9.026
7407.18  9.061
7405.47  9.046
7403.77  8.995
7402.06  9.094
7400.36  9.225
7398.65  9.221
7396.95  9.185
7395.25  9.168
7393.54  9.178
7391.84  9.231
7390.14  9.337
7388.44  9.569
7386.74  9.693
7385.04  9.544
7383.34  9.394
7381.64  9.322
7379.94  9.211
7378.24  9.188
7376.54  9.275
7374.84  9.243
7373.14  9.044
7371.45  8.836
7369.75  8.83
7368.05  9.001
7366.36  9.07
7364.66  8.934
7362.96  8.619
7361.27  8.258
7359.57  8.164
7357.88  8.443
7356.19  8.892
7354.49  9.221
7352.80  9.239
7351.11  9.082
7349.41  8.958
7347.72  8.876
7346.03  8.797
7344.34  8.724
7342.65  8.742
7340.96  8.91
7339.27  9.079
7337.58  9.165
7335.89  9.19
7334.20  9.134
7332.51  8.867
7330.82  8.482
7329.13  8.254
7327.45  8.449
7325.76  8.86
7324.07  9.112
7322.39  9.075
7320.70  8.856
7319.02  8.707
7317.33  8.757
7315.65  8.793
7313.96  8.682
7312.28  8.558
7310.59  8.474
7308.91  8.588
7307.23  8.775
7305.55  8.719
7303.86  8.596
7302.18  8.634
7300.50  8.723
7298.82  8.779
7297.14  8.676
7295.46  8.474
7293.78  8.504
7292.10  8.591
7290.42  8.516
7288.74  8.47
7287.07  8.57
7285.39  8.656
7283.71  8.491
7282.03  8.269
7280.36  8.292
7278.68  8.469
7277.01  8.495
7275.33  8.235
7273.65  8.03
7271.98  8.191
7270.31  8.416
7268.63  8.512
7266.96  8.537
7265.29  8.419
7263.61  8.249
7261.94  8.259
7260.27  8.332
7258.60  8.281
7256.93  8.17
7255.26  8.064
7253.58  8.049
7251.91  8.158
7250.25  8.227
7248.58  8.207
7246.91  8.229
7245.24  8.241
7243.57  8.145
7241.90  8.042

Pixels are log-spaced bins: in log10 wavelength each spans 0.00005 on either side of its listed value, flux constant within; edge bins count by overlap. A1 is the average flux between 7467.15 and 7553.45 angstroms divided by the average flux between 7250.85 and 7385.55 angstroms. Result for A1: 1.1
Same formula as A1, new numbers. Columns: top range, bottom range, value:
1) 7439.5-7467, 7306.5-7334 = 1.07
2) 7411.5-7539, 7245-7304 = 1.12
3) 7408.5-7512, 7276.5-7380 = 1.07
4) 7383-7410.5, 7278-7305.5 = 1.08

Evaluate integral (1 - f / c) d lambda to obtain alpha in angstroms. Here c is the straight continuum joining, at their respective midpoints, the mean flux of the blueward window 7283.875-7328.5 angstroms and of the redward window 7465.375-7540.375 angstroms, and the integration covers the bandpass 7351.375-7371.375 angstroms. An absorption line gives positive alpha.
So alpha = 0.3 angstroms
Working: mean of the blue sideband 8.67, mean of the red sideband 9.54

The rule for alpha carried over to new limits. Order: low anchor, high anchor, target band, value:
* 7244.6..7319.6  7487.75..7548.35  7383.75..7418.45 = -0.63 angstroms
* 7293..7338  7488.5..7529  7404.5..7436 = 0.04 angstroms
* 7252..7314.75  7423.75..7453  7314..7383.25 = -0.77 angstroms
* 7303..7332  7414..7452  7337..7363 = 0.06 angstroms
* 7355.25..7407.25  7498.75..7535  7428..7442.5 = 0.03 angstroms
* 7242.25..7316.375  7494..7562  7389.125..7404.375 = -0.29 angstroms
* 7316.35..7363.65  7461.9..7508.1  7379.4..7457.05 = -0.82 angstroms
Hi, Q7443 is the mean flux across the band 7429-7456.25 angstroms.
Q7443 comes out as 9.31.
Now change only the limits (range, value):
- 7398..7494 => 9.29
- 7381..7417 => 9.22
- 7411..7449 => 9.23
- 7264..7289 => 8.4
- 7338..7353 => 8.93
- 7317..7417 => 9.01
